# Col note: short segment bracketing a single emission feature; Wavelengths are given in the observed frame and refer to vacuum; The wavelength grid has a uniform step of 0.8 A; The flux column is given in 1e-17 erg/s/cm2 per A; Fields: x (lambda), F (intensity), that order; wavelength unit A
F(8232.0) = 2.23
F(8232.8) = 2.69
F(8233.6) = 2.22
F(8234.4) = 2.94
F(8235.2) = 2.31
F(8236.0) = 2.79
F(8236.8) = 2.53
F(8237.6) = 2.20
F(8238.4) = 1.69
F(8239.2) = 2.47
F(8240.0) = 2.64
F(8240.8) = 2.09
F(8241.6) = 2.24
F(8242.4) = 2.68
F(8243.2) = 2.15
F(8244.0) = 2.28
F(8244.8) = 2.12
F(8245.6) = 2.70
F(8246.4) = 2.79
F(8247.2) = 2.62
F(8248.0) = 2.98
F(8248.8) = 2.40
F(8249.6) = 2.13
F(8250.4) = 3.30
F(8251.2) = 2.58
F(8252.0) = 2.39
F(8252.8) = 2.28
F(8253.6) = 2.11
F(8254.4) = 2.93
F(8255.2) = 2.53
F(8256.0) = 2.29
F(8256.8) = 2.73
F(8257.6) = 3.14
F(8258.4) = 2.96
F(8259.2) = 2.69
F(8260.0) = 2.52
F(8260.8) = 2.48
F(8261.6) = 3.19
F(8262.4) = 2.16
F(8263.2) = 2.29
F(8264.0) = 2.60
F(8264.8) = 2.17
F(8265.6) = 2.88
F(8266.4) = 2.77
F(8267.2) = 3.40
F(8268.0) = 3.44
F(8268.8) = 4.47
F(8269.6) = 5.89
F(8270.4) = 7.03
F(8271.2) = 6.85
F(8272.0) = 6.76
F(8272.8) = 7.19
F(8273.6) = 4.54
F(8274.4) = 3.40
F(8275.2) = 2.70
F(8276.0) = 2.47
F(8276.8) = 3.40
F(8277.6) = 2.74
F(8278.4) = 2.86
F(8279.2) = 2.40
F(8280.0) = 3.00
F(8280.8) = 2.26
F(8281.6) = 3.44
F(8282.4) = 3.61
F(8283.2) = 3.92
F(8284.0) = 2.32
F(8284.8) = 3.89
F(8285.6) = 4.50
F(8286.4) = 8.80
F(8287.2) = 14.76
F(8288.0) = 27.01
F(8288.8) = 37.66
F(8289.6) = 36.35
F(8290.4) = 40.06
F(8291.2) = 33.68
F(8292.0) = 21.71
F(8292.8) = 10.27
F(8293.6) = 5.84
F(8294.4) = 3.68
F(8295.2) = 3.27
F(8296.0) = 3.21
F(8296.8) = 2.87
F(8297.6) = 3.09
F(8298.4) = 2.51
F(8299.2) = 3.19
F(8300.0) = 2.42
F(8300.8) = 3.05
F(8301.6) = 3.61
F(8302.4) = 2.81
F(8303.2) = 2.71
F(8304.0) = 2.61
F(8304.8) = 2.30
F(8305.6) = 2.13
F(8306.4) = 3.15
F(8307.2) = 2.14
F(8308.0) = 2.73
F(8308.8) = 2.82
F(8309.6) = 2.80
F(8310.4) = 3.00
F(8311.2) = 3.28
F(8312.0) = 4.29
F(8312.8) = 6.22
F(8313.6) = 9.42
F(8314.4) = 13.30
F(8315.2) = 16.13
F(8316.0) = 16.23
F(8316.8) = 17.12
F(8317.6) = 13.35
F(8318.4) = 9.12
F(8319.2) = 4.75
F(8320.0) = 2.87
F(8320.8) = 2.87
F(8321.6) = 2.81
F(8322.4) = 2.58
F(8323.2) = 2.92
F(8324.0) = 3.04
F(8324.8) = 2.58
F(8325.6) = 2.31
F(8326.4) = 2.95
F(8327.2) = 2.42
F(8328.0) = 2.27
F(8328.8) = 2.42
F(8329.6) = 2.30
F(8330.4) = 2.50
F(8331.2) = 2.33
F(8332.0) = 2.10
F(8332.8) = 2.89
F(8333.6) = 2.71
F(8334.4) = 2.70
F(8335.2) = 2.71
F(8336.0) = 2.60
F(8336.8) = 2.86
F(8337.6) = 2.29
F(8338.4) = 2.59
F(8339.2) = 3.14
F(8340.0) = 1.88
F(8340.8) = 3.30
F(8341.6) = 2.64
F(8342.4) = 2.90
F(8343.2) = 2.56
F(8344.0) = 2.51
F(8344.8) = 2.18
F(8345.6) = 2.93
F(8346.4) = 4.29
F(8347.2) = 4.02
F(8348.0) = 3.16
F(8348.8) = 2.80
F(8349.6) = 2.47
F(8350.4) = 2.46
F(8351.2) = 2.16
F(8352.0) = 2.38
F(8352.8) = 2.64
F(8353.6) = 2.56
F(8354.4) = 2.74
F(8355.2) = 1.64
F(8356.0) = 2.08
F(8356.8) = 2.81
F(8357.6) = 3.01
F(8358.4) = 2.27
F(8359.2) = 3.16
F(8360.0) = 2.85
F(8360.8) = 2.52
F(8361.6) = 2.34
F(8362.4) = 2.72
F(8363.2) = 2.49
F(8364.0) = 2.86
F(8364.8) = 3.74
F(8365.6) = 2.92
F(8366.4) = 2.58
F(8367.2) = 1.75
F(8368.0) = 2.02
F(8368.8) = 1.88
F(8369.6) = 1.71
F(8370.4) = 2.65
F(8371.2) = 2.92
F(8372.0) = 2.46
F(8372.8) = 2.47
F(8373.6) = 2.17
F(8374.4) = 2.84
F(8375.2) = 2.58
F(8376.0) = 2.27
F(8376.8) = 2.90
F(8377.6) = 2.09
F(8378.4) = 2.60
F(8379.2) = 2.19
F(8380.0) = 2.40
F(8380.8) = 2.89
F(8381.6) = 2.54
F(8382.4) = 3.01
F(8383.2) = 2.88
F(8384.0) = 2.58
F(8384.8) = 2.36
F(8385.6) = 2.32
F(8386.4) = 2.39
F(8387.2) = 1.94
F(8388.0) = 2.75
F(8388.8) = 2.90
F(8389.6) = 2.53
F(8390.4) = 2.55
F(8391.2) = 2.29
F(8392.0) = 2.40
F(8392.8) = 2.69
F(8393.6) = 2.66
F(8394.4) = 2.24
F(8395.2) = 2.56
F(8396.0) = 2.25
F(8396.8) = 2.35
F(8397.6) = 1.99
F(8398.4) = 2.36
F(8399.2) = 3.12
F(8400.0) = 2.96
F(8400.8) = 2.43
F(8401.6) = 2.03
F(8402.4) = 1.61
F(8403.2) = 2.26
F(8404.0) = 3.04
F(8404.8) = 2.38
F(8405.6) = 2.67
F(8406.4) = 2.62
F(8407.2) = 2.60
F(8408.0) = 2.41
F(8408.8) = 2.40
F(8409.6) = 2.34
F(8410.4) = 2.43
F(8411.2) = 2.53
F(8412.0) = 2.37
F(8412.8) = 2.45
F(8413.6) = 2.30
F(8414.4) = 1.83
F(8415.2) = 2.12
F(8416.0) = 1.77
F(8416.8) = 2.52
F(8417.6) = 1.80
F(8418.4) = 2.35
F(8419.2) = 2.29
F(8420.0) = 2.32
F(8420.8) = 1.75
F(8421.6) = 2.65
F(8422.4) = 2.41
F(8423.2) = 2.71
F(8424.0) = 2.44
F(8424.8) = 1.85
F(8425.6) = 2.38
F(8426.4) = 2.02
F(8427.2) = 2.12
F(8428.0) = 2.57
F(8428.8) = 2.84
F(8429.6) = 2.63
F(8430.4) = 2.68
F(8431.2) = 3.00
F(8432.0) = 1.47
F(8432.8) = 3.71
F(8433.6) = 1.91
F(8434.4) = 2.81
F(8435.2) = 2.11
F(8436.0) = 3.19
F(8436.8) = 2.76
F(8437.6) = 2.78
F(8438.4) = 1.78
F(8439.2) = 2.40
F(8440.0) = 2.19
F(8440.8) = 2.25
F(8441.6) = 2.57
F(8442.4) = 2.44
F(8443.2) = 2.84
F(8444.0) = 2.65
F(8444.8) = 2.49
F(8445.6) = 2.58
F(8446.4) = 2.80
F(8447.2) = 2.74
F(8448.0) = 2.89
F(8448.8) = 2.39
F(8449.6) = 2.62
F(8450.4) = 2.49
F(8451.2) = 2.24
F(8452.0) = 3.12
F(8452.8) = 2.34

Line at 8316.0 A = [N II]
